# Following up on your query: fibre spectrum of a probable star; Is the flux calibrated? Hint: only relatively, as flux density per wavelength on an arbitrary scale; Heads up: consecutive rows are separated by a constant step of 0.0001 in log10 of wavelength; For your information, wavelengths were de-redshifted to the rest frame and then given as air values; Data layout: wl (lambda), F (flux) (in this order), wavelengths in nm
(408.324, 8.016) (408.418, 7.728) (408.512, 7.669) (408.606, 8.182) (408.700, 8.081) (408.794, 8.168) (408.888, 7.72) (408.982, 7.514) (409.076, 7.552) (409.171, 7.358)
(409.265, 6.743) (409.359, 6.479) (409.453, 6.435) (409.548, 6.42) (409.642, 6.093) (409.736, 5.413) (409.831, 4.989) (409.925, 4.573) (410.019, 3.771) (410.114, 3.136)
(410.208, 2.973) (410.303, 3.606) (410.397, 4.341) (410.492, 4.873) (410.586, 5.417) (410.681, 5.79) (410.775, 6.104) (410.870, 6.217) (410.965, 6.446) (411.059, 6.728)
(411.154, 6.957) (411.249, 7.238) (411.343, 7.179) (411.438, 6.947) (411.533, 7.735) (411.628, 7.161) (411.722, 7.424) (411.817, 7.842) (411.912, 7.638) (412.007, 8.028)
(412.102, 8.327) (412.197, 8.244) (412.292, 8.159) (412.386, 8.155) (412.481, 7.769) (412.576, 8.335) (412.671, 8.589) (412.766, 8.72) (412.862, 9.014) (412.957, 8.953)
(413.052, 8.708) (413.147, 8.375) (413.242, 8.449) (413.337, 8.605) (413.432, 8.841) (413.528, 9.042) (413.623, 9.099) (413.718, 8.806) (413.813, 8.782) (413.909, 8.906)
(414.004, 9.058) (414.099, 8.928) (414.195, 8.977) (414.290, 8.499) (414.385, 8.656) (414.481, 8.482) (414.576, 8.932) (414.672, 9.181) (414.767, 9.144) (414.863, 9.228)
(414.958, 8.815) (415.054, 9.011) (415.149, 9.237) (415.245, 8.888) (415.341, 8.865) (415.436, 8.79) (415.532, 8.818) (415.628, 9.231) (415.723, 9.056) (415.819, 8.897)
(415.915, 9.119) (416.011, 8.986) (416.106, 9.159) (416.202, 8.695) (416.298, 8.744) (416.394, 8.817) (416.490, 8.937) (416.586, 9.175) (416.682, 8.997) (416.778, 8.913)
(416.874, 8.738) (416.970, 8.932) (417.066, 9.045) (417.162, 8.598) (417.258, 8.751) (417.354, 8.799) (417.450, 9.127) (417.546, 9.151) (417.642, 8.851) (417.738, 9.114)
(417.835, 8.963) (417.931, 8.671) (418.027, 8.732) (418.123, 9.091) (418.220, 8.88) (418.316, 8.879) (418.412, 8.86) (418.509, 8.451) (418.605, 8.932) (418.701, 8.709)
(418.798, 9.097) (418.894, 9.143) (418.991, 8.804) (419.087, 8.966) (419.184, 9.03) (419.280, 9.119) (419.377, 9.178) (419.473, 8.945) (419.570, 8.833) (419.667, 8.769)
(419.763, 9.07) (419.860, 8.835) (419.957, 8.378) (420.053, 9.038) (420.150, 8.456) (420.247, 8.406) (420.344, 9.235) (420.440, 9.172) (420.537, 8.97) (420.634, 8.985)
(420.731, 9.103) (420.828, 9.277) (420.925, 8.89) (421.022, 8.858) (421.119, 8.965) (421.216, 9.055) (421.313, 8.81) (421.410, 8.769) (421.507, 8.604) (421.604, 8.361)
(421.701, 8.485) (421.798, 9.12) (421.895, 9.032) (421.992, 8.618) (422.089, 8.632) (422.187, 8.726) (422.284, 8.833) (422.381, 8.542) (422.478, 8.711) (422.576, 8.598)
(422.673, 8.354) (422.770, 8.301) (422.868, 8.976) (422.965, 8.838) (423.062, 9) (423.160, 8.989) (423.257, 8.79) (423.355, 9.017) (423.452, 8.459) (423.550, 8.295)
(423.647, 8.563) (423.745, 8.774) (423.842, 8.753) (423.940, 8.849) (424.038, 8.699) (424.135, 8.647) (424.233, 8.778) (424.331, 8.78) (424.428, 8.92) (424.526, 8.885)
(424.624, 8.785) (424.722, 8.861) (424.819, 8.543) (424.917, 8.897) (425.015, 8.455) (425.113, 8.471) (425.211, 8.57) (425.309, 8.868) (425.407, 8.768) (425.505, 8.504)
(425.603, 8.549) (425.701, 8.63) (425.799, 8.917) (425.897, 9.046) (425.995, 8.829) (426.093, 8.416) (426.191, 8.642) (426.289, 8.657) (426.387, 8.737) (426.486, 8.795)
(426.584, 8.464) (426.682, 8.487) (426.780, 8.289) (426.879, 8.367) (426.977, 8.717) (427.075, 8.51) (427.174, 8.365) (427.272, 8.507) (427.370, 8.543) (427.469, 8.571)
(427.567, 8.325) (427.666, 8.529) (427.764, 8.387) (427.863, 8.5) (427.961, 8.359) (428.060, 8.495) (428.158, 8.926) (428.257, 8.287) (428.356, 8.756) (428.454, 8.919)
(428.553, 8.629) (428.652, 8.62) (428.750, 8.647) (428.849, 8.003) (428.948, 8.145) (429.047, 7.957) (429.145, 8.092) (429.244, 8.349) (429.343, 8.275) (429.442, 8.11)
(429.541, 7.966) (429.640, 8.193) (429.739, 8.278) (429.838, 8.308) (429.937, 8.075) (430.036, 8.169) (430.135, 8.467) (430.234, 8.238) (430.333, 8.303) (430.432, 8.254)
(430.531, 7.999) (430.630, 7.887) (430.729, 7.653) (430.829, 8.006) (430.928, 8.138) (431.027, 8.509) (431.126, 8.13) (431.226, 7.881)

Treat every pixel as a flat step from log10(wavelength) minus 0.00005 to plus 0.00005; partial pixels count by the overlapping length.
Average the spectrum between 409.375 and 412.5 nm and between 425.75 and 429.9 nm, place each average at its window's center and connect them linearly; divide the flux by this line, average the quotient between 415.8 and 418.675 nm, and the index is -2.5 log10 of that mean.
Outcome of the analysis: -0.24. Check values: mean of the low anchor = 6.3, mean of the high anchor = 8.47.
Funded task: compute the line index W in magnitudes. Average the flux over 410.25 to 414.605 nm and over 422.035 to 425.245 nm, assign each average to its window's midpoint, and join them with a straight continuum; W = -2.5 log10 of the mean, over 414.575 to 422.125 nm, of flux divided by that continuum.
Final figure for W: -0.08 mag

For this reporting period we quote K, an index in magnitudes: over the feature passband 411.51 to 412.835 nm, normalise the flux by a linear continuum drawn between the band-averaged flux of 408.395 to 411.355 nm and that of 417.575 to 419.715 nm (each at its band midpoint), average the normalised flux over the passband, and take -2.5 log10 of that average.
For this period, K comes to -0.17 mag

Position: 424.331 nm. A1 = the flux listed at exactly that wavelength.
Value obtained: 8.78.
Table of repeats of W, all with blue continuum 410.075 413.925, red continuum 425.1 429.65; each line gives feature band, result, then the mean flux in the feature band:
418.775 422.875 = -0.11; 8.83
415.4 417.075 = -0.17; 8.94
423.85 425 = -0.06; 8.77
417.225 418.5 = -0.14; 8.9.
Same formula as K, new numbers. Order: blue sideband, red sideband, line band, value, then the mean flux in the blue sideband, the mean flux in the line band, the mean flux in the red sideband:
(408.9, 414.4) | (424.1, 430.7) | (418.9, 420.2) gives -0.13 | 7.23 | 8.88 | 8.49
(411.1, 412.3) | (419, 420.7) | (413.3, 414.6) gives -0.11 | 7.58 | 8.83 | 8.91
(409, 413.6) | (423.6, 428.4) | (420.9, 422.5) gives -0.08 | 6.93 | 8.77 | 8.63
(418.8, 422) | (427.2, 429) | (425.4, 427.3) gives 0.00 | 8.89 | 8.61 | 8.51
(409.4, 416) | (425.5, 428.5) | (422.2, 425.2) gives -0.04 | 7.65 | 8.71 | 8.58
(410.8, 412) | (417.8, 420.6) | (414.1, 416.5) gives -0.12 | 7.13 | 8.93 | 8.88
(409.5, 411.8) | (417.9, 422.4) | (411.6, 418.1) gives -0.23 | 5.76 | 8.74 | 8.86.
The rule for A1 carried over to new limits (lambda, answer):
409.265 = 6.743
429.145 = 8.092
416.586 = 9.175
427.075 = 8.51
